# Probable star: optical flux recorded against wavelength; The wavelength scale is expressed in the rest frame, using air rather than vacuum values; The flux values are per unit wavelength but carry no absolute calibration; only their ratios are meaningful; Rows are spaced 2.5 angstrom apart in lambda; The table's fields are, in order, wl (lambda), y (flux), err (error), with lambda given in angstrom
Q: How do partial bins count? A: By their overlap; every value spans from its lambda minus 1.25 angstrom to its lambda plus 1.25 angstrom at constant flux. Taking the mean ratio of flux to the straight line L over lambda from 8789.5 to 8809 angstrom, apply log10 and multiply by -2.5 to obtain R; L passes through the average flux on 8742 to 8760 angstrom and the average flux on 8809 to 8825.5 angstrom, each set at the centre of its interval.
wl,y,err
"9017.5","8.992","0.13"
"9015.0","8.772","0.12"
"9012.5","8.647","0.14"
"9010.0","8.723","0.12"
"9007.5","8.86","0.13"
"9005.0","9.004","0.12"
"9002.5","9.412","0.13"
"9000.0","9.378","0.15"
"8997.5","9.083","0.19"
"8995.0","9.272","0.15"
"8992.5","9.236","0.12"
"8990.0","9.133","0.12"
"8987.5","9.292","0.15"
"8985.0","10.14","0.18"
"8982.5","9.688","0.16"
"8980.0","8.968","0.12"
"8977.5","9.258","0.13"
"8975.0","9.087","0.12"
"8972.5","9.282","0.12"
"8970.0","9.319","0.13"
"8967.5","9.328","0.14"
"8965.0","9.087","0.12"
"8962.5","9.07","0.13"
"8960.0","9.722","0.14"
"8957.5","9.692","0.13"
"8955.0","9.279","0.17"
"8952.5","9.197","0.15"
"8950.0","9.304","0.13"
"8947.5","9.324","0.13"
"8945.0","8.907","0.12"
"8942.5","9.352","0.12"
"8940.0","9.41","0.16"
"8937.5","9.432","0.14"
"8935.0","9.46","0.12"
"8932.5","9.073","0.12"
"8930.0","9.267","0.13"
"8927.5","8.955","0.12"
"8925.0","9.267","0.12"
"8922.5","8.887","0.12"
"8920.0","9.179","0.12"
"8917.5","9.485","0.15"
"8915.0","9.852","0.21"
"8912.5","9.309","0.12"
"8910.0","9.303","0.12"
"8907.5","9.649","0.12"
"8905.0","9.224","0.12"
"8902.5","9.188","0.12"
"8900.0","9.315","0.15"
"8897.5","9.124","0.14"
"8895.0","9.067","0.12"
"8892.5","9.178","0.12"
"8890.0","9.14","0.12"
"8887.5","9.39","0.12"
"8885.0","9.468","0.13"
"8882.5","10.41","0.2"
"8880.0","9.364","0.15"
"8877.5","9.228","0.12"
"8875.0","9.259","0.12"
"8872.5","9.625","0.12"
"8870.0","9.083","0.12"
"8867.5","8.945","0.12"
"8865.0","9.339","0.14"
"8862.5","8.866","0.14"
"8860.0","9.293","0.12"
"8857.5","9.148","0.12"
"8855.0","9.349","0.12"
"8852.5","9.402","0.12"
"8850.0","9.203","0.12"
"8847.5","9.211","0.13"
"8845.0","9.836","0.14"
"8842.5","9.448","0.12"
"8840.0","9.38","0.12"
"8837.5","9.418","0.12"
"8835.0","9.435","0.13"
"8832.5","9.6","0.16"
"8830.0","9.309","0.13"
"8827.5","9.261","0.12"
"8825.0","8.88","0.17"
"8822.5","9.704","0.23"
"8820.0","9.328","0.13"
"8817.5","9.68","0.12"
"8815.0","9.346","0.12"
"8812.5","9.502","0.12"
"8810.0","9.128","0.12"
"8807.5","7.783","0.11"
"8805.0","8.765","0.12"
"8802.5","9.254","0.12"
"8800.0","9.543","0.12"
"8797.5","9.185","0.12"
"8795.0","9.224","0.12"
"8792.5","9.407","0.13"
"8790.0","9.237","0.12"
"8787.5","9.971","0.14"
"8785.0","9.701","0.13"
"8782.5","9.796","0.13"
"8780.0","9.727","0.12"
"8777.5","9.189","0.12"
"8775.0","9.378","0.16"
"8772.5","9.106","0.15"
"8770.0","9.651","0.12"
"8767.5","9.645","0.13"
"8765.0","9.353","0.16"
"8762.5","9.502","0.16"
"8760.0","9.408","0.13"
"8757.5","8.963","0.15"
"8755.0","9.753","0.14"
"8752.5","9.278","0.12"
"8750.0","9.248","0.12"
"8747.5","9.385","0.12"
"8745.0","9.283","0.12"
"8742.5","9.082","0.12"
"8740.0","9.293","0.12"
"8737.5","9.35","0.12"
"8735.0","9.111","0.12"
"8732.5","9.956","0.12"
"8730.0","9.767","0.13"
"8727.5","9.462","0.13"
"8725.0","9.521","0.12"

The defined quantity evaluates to 0.04 mag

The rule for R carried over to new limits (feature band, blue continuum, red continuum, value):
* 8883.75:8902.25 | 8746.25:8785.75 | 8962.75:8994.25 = 0.01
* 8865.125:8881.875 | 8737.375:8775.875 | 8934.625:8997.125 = 0.00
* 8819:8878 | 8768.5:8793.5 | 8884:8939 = 0.01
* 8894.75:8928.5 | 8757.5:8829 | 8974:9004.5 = 0.01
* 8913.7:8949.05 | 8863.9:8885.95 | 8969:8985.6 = 0.01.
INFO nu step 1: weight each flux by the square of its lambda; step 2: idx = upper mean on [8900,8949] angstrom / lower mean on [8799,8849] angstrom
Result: 1.02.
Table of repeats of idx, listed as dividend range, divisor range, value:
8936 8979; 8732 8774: 1.04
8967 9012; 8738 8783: 1.04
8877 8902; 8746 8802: 1.02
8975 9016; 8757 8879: 1.02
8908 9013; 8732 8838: 1.03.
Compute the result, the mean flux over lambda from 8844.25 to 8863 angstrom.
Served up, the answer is 9.29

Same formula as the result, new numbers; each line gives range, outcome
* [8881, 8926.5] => 9.36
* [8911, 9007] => 9.3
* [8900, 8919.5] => 9.41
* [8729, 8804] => 9.42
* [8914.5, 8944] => 9.28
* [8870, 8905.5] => 9.35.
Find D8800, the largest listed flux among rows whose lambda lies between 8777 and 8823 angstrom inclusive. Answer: 9.971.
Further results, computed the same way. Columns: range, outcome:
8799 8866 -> 9.836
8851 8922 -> 10.41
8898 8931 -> 9.852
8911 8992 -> 10.14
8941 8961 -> 9.722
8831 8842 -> 9.6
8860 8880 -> 9.625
